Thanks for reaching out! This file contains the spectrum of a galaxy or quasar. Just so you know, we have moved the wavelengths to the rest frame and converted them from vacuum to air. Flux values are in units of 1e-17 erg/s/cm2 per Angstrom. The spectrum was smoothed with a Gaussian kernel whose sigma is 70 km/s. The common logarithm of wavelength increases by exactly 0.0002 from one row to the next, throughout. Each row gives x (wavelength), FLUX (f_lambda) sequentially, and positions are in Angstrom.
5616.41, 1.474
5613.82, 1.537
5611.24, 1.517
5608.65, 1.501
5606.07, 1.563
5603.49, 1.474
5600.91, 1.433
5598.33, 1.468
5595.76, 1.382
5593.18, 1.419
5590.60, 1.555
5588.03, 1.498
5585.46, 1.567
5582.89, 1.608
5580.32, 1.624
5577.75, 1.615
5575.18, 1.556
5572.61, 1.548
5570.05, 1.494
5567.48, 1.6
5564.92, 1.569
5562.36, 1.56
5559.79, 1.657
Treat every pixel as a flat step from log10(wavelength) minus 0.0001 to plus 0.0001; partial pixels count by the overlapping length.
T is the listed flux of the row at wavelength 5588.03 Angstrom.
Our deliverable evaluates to 1.498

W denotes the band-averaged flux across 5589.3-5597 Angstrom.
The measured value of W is 1.45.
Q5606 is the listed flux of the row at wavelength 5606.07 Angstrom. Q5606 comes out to 1.563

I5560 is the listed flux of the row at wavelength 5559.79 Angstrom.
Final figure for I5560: 1.657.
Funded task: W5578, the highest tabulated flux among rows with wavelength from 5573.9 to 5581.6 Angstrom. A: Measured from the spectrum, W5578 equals 1.624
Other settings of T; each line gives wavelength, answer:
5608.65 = 1.501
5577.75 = 1.615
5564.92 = 1.569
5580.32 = 1.624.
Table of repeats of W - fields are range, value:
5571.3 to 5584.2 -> 1.59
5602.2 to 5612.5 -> 1.51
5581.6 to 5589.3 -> 1.56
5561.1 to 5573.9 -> 1.55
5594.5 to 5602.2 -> 1.43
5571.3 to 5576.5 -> 1.55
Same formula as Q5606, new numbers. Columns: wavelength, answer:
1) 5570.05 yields 1.494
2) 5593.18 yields 1.419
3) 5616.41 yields 1.474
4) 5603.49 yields 1.474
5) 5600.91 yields 1.433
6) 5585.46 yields 1.567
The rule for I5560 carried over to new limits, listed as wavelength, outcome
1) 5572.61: 1.548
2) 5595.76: 1.382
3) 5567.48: 1.6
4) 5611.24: 1.517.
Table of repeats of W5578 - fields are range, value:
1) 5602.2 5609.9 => 1.563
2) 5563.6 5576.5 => 1.6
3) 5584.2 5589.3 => 1.567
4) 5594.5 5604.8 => 1.474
